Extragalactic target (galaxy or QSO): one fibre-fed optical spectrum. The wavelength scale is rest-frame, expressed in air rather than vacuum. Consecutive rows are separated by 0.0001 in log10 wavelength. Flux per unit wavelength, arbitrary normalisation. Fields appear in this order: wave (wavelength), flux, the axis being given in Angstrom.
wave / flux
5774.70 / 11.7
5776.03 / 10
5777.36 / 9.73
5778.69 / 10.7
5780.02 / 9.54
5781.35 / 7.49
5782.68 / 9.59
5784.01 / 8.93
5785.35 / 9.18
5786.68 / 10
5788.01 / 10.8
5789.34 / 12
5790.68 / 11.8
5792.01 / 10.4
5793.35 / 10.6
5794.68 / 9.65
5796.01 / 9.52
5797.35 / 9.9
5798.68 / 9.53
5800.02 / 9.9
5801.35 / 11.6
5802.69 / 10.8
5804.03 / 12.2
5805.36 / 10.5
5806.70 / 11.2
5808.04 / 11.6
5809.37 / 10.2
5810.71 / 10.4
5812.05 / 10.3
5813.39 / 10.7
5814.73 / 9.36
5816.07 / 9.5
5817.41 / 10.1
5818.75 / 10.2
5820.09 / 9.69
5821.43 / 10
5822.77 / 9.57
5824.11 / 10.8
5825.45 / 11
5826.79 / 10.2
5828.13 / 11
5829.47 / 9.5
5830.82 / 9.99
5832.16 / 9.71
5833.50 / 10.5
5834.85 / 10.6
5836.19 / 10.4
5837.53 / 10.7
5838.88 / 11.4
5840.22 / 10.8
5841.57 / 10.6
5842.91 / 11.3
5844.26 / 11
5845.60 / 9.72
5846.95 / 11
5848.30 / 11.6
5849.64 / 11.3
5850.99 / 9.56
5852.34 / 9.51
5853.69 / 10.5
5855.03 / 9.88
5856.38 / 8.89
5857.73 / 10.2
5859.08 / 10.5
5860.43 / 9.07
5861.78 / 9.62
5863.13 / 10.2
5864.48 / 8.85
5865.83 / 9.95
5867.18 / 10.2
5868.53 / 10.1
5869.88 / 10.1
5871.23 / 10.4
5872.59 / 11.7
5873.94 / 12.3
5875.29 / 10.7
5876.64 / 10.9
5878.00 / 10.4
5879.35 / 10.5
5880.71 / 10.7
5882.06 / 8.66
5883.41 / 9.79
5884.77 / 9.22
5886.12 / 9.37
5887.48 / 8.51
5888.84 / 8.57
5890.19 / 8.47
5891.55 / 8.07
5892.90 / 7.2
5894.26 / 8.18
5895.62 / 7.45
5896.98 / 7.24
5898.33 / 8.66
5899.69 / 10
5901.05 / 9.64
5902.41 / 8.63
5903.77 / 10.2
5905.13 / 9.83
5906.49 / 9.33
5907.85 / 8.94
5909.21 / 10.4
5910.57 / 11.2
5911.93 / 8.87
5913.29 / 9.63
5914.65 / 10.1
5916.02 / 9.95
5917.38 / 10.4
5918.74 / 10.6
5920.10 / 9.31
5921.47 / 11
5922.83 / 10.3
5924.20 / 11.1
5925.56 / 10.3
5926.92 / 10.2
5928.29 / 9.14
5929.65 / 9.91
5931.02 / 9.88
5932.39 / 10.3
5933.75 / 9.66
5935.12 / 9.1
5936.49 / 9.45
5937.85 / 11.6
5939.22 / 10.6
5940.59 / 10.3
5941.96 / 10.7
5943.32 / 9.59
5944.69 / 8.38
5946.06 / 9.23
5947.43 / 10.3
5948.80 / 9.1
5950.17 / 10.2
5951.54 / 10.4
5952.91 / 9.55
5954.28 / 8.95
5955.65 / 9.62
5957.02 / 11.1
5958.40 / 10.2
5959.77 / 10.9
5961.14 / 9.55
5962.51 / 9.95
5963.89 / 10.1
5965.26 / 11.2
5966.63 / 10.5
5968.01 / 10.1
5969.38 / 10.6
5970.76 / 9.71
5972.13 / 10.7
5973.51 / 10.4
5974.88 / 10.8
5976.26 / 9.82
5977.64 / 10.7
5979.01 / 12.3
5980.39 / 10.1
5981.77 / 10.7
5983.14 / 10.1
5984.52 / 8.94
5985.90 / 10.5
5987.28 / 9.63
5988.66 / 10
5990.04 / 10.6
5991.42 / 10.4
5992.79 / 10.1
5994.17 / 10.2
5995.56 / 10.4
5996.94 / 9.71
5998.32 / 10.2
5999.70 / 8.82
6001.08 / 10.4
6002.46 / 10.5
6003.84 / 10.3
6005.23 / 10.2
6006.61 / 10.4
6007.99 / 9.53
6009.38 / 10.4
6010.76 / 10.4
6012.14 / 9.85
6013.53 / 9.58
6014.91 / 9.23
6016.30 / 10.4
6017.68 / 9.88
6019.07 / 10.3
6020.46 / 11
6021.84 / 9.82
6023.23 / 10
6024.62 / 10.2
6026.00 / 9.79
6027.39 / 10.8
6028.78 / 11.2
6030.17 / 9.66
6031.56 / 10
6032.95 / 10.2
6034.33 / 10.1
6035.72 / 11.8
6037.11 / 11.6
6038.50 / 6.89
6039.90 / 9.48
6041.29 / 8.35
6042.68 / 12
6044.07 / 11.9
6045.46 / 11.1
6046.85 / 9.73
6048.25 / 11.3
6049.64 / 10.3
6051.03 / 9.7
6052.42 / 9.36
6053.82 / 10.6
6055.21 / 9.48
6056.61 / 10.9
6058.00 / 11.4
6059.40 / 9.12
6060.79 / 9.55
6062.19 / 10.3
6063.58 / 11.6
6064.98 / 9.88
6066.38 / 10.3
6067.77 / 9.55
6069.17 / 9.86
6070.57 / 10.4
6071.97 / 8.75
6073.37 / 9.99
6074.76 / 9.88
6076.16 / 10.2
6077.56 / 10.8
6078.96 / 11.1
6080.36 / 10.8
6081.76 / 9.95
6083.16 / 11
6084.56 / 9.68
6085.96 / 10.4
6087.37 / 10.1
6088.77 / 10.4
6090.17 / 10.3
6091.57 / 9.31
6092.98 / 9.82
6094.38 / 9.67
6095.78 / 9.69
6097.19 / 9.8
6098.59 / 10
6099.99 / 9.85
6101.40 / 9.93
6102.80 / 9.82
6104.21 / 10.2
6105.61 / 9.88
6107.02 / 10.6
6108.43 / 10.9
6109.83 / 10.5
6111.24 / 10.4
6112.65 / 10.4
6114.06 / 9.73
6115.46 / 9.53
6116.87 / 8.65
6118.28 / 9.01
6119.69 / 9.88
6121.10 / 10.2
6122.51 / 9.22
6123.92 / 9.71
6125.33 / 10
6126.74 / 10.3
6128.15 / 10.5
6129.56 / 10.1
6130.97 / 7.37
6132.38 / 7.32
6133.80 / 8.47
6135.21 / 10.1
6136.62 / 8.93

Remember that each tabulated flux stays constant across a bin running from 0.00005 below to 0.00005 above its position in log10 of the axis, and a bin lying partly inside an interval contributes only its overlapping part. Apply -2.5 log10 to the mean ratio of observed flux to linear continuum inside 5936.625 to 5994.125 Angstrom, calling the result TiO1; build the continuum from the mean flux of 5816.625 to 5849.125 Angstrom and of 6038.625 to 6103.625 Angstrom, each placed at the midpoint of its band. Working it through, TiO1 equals 0.009 mag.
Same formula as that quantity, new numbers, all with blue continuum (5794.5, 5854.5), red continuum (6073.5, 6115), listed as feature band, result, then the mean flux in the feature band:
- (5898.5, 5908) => 0.09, 9.49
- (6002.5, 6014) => 0.02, 10.1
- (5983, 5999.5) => 0.03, 10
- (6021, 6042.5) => 0.02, 10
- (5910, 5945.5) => 0.03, 10.1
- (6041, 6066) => -0.02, 10.4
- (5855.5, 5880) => 0.01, 10.3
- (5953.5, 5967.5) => 0.01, 10.2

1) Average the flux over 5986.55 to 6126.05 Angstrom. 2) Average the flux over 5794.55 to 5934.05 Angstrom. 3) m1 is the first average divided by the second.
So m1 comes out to 1.0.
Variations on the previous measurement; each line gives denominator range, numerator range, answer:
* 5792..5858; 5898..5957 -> 0.95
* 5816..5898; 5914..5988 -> 1.02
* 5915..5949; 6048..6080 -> 1.02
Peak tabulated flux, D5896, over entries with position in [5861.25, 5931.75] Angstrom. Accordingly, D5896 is 12.3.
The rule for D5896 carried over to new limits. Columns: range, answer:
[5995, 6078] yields 12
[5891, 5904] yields 10.2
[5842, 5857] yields 11.6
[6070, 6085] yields 11.1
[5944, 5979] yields 11.2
